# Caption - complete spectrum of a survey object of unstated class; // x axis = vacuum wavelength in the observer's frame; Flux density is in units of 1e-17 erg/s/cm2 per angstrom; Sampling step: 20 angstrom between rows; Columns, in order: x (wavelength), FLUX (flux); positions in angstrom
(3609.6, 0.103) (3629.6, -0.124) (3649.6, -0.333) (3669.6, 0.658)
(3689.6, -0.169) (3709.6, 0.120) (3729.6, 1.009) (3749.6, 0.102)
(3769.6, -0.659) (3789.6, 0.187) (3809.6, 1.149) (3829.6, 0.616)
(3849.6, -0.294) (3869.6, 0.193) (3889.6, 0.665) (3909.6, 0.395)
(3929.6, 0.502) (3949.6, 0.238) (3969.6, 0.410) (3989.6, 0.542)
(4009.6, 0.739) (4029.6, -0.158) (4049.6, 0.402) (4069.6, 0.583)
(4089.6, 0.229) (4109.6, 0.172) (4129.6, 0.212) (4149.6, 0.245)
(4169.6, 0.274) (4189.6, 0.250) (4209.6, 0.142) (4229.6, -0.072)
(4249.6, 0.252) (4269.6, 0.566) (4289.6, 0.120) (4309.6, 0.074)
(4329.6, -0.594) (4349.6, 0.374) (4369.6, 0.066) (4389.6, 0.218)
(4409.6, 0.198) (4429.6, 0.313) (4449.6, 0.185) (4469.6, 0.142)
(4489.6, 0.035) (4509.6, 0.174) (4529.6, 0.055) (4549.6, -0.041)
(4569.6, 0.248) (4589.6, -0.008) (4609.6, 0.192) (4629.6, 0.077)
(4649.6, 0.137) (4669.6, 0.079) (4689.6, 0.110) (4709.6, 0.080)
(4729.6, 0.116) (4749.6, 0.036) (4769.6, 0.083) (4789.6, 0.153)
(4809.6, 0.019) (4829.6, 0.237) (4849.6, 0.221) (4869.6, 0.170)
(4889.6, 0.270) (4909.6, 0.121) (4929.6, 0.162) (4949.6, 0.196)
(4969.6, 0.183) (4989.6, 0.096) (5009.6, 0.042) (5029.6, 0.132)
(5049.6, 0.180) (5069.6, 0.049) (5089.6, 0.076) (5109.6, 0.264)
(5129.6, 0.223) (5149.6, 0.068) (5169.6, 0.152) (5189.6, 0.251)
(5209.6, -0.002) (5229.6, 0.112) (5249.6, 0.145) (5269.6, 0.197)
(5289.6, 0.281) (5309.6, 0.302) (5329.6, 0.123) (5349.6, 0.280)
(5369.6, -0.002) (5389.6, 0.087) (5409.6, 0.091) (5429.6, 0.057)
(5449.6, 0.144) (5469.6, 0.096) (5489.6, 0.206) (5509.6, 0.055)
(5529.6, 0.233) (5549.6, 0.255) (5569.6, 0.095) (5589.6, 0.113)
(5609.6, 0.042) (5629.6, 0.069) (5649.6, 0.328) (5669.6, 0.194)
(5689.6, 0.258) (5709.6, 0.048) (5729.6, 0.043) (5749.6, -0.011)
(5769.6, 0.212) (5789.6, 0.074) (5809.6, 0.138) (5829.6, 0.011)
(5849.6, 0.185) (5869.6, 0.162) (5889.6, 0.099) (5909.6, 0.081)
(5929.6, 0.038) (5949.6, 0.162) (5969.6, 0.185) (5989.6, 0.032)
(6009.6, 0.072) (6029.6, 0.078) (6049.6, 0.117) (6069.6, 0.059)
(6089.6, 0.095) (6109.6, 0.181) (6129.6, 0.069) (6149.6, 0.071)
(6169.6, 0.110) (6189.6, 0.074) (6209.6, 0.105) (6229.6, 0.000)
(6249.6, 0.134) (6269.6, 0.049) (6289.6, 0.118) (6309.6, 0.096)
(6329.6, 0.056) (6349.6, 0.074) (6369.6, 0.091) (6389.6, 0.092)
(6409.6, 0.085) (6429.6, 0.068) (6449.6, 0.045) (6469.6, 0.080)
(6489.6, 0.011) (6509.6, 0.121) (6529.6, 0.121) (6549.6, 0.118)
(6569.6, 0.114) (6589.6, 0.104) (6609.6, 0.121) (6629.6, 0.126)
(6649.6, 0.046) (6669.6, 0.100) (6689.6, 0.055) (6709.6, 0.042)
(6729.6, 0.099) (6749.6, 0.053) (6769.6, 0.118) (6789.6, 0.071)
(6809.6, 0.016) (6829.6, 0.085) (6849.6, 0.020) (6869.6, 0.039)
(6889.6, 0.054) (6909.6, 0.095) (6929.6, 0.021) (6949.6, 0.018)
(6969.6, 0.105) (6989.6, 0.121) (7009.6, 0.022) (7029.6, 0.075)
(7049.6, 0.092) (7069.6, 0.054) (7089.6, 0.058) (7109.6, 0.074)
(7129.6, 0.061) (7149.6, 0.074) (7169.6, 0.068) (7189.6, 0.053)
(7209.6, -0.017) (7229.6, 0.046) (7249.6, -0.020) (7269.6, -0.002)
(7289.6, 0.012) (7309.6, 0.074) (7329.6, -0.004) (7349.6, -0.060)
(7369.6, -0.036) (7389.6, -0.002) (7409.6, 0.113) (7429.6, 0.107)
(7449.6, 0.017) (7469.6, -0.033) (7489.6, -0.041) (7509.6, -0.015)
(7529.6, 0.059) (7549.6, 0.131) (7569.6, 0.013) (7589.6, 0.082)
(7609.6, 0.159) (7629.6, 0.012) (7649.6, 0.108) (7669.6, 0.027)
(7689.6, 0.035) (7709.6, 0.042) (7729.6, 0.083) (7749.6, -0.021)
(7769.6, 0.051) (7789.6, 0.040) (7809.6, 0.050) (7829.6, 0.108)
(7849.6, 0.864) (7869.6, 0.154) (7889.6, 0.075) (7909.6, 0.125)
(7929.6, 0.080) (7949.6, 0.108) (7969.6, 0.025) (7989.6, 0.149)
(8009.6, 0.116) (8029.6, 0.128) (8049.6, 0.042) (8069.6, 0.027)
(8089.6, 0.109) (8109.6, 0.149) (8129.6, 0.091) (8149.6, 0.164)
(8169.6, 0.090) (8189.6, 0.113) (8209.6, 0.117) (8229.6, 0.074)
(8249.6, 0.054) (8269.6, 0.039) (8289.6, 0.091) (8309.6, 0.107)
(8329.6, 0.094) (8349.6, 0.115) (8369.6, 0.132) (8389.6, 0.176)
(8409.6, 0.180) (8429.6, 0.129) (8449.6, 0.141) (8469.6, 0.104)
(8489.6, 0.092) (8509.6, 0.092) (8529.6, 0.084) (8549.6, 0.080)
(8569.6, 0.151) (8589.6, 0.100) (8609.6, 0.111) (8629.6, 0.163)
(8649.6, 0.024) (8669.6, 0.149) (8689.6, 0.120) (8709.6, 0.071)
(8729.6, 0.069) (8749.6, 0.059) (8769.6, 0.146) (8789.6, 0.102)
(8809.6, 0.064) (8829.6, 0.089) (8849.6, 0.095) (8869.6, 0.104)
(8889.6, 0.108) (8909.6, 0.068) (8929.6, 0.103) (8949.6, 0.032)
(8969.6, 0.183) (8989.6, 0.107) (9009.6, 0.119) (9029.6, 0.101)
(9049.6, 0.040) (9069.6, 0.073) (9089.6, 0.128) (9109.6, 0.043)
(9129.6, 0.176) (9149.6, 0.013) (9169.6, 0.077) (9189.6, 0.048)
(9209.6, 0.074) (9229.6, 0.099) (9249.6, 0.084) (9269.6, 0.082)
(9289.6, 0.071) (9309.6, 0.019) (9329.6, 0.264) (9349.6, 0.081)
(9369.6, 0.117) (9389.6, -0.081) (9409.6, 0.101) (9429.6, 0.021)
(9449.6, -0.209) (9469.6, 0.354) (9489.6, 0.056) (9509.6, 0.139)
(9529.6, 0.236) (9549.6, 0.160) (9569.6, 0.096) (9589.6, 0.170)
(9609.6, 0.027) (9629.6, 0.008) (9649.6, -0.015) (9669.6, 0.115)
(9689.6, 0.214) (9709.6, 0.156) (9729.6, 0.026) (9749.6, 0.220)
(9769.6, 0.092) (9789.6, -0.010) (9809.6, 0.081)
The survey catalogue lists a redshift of 1.10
